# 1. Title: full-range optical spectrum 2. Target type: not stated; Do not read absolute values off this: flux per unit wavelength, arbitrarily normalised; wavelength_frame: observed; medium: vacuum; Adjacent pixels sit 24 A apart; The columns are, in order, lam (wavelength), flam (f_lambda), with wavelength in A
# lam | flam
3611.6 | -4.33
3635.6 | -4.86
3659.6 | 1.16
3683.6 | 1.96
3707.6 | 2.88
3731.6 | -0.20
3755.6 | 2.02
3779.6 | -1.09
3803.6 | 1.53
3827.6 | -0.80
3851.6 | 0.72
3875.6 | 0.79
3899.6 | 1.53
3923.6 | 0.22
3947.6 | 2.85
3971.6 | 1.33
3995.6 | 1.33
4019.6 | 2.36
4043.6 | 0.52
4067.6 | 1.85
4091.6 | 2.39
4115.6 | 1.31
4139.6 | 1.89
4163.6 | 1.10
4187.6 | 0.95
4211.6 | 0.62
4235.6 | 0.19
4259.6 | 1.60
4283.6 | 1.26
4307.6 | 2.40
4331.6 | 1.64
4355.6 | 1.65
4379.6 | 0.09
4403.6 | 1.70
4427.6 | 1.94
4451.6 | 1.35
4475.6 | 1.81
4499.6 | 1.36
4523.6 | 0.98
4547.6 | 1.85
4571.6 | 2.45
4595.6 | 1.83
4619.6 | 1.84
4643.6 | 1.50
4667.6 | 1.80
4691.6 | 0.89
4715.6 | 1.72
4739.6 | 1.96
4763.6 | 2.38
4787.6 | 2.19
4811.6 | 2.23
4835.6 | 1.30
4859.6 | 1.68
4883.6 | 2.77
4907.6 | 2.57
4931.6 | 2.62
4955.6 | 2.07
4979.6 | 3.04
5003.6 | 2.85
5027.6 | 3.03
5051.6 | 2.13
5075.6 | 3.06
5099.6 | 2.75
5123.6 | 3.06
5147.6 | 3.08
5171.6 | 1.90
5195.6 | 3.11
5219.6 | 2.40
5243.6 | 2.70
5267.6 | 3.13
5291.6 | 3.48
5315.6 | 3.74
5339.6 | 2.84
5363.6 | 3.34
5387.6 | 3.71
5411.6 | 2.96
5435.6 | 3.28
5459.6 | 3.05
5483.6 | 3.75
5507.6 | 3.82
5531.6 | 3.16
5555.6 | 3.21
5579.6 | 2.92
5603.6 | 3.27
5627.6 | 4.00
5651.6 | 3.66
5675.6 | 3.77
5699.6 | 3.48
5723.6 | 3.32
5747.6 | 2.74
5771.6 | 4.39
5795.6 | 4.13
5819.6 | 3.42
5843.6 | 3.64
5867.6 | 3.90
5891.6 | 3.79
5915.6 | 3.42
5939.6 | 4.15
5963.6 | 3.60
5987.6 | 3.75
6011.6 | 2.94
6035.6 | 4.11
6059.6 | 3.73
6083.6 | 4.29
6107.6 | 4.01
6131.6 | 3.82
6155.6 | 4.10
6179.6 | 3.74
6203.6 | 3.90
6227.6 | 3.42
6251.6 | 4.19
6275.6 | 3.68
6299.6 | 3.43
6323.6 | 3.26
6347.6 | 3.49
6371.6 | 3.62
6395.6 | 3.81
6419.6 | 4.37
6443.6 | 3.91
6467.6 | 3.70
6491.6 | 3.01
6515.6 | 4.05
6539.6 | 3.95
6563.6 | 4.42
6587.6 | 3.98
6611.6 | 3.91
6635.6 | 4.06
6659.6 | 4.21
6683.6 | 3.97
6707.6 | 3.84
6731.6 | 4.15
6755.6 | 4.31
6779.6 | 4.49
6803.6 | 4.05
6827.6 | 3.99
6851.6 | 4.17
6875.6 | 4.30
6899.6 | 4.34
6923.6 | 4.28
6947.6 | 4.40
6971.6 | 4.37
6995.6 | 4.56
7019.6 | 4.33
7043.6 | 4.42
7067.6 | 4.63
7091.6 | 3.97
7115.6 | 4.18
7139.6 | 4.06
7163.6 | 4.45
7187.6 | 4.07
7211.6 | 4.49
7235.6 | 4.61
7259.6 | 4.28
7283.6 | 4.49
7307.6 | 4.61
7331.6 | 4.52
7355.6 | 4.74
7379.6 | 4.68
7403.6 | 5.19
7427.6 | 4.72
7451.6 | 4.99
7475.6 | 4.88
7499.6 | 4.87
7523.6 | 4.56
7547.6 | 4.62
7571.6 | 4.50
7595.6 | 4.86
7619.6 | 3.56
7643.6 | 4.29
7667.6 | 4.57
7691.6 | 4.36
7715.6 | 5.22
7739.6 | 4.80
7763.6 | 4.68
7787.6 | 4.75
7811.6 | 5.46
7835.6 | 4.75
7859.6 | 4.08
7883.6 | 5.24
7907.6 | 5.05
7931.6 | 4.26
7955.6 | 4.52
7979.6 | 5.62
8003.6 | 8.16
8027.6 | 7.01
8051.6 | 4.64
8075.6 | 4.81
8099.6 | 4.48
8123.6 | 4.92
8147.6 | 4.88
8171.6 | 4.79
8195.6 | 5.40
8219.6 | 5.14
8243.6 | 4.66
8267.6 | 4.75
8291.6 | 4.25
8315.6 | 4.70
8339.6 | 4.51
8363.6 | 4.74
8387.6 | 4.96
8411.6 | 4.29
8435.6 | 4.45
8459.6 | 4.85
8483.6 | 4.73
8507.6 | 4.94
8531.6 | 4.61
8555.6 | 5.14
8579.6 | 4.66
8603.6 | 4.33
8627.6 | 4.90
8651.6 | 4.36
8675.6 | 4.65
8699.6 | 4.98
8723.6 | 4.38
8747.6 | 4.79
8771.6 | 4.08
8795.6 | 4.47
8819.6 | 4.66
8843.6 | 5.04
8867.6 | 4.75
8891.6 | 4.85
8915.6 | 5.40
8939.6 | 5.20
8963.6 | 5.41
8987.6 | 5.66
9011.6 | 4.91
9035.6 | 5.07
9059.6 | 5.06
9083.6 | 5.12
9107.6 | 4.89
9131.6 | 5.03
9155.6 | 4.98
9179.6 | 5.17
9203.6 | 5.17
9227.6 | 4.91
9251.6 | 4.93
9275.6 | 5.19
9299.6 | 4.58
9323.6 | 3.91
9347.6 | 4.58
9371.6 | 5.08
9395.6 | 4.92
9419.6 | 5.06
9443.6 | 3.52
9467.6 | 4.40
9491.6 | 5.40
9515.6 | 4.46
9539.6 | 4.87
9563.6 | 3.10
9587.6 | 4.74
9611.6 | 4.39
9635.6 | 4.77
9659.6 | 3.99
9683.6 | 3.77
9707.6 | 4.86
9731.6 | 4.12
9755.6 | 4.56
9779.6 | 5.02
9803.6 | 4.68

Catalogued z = 0.220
